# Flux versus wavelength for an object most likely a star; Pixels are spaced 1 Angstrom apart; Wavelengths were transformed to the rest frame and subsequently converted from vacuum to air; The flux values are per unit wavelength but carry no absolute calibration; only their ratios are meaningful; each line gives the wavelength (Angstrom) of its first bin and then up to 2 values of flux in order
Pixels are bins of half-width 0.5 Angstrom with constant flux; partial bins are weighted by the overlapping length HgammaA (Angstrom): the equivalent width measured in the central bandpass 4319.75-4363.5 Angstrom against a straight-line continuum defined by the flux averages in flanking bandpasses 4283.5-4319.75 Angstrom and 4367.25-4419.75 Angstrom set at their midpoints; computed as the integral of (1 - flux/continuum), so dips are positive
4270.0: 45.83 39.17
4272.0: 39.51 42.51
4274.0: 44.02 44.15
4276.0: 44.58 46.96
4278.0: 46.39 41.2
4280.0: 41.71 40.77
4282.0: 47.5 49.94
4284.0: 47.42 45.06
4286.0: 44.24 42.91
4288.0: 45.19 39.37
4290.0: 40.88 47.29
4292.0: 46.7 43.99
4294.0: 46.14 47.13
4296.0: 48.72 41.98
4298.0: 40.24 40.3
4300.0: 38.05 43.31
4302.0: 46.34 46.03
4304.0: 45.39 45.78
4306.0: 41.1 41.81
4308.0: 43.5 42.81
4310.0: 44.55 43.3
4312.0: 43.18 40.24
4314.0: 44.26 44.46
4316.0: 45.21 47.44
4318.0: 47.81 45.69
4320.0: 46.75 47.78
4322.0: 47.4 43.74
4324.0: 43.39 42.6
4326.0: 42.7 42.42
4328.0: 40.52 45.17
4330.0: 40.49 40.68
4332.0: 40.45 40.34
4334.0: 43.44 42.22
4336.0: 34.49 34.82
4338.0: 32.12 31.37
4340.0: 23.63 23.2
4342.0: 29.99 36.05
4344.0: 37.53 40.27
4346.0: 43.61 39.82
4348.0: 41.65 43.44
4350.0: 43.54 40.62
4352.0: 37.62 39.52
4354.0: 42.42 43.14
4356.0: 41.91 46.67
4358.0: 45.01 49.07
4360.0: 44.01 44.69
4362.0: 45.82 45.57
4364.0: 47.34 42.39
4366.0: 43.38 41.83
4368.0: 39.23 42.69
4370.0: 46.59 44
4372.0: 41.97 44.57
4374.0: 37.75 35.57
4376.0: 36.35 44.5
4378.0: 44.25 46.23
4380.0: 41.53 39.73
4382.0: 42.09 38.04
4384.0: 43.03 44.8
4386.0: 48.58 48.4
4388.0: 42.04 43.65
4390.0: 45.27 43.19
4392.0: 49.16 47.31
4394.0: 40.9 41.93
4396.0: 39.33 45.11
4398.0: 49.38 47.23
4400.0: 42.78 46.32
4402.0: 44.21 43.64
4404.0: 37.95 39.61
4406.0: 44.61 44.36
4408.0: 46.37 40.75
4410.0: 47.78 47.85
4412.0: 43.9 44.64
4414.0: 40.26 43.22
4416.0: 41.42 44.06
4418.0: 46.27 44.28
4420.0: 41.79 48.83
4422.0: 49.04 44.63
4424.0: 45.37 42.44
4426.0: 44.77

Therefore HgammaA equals 3.13 Angstrom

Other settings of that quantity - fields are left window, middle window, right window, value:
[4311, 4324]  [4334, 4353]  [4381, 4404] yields 3.44 Angstrom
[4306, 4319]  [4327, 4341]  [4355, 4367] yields 2.22 Angstrom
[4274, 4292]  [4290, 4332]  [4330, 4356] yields -2.59 Angstrom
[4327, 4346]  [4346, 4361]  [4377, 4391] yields -1.35 Angstrom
